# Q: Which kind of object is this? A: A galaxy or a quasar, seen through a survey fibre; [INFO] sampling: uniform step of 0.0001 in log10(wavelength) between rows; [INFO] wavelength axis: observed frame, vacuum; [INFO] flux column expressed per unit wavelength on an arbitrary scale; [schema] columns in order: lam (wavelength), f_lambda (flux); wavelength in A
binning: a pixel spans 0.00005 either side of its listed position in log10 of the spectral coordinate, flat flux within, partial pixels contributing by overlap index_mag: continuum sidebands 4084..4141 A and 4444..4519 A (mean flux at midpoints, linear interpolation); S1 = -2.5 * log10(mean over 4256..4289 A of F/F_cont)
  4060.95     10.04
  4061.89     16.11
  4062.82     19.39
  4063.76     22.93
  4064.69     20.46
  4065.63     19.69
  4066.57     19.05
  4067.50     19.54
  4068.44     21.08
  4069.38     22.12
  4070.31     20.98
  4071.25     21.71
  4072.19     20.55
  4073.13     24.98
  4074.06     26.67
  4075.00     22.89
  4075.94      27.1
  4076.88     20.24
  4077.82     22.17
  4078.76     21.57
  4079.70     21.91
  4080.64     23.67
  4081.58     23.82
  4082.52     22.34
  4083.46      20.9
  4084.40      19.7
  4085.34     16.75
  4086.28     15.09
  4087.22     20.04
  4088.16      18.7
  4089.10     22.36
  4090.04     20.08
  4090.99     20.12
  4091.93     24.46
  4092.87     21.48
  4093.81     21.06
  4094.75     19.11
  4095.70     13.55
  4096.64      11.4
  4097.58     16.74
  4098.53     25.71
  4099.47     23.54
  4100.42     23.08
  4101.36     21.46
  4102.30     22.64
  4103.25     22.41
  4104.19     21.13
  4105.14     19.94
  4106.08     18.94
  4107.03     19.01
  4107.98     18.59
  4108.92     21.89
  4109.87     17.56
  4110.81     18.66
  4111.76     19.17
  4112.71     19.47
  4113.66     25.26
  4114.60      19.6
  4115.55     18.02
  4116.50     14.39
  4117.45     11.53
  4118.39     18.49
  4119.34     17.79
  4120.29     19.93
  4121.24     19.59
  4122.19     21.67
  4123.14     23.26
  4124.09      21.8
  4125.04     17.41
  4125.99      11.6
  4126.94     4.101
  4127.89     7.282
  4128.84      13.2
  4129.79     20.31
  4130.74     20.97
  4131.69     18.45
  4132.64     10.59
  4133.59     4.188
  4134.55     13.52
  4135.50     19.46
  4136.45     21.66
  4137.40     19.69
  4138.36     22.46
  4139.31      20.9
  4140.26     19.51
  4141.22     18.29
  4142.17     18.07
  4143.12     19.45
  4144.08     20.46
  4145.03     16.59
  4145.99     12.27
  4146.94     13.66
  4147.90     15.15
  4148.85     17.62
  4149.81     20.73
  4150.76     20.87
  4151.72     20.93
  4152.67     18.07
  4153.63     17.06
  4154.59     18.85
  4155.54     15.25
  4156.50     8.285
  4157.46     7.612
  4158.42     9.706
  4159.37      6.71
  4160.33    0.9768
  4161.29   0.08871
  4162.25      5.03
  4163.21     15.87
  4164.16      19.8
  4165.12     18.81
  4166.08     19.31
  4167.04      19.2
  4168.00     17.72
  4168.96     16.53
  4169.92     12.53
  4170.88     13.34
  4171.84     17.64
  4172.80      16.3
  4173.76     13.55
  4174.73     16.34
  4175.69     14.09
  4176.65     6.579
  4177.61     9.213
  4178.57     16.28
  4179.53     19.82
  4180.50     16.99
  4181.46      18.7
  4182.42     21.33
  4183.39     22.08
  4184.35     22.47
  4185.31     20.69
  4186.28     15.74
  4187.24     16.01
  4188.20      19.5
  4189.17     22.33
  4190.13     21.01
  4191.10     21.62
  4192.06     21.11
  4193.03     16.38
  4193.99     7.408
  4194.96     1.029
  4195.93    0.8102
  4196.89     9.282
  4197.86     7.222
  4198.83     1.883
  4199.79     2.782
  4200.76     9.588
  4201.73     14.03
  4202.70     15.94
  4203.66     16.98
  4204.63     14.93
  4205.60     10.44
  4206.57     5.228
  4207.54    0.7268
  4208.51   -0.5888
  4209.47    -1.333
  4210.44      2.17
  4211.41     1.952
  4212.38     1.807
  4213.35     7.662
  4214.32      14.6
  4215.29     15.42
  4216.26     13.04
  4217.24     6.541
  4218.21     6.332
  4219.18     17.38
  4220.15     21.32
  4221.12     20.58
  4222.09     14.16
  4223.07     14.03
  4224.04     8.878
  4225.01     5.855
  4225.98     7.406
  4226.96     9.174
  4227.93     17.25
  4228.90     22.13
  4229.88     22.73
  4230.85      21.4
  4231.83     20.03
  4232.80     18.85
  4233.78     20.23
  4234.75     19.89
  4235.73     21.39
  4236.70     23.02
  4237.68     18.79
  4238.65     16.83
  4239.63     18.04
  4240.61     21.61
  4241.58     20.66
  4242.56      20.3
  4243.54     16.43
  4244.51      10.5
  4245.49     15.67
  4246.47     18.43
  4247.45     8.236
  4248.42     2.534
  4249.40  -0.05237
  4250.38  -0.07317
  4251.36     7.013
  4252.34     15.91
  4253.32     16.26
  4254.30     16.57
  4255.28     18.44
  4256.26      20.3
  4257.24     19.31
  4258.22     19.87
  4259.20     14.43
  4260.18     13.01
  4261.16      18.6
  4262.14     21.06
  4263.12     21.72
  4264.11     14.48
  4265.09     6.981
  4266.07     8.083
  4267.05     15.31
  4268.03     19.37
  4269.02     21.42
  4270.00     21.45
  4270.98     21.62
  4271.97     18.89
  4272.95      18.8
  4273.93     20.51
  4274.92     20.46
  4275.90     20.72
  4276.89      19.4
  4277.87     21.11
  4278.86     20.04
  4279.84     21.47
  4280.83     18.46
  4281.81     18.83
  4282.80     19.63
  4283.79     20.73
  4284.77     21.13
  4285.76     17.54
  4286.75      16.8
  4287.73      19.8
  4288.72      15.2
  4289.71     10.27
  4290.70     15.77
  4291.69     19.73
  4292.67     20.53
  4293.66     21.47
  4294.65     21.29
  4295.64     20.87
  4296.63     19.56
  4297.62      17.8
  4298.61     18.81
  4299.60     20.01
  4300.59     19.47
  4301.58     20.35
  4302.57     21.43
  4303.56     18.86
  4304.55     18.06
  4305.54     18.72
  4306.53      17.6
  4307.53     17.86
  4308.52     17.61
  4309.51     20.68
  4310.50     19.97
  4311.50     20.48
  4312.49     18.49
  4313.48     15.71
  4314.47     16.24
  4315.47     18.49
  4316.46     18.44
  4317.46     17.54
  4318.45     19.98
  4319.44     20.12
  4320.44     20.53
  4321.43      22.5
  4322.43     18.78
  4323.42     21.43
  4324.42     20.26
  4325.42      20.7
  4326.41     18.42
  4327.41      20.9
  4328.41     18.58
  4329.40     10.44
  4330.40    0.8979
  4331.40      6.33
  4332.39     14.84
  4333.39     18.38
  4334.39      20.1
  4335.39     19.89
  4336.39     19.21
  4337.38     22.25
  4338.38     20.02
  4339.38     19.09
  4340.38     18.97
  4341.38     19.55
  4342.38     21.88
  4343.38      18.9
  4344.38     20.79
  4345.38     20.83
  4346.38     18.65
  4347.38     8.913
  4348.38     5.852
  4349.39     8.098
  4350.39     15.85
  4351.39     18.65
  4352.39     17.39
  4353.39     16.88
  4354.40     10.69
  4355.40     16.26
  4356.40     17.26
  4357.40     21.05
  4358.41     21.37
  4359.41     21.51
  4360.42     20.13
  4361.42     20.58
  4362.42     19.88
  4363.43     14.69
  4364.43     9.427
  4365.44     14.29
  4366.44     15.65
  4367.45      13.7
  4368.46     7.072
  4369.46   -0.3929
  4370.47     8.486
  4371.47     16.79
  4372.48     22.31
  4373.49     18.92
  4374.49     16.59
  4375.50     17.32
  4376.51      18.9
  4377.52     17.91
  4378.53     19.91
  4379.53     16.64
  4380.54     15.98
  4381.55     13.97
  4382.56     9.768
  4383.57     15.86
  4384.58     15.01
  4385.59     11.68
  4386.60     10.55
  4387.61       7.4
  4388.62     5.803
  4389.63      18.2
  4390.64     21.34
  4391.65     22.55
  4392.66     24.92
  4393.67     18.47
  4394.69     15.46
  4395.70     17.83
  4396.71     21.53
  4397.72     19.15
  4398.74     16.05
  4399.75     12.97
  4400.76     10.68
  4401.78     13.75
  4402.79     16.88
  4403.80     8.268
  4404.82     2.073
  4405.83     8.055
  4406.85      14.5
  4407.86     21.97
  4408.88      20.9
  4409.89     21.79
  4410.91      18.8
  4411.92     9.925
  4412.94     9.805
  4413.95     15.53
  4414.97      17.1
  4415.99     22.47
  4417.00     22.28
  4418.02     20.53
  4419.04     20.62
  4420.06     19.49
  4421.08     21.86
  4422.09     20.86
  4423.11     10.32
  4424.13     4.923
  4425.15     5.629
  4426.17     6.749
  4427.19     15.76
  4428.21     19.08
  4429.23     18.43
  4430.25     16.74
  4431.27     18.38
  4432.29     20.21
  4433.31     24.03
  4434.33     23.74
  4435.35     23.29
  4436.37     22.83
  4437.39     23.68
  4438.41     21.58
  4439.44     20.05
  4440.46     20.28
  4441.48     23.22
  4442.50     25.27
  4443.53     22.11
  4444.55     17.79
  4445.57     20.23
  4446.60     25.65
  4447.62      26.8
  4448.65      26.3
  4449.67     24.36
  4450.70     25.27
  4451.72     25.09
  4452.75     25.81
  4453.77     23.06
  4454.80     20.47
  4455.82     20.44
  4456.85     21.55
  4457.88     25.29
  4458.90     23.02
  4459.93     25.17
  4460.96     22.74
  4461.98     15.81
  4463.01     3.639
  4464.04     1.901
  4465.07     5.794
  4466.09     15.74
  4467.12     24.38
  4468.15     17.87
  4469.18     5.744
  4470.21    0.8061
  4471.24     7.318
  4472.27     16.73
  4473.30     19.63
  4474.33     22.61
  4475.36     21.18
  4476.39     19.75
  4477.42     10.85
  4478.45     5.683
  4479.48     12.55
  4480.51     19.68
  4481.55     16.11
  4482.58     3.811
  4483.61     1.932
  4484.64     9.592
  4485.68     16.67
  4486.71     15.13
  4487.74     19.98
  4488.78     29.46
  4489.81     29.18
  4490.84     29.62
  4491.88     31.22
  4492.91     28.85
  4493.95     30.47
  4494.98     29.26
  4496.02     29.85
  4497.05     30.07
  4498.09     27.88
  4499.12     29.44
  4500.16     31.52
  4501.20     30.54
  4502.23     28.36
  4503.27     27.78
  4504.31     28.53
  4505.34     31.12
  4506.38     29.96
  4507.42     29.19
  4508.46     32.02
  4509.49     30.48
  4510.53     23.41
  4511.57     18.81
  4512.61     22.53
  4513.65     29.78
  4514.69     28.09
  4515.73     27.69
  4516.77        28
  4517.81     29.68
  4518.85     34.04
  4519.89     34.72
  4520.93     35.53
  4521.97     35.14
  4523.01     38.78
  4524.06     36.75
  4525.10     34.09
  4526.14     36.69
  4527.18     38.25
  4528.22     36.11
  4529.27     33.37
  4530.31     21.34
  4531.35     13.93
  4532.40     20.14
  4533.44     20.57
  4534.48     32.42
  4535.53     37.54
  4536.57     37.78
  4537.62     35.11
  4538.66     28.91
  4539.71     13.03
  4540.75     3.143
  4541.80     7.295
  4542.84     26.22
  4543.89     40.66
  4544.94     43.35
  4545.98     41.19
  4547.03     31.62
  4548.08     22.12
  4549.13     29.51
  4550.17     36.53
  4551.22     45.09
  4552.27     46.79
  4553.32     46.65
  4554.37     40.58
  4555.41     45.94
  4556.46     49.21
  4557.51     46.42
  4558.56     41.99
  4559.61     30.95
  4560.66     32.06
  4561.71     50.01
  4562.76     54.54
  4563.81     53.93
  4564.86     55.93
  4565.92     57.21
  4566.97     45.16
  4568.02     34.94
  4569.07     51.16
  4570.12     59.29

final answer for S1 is 0.09 mag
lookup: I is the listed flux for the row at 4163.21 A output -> 15.87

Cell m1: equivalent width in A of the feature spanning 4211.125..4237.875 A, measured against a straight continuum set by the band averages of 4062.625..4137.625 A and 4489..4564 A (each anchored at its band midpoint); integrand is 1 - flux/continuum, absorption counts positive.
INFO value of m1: 9.7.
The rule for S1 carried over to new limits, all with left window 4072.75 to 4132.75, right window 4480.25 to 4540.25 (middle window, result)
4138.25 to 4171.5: 0.319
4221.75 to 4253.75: 0.426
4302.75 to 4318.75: 0.265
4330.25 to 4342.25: 0.362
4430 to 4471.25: 0.308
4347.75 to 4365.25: 0.453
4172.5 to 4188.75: 0.243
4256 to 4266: 0.340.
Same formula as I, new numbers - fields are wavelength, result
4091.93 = 24.46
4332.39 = 14.84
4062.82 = 19.39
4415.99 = 22.47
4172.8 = 16.3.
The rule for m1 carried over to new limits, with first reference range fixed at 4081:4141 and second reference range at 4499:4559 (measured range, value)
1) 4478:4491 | 6.2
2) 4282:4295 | 3.1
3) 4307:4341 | 9.7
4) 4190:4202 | 6.4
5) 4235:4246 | 2.0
